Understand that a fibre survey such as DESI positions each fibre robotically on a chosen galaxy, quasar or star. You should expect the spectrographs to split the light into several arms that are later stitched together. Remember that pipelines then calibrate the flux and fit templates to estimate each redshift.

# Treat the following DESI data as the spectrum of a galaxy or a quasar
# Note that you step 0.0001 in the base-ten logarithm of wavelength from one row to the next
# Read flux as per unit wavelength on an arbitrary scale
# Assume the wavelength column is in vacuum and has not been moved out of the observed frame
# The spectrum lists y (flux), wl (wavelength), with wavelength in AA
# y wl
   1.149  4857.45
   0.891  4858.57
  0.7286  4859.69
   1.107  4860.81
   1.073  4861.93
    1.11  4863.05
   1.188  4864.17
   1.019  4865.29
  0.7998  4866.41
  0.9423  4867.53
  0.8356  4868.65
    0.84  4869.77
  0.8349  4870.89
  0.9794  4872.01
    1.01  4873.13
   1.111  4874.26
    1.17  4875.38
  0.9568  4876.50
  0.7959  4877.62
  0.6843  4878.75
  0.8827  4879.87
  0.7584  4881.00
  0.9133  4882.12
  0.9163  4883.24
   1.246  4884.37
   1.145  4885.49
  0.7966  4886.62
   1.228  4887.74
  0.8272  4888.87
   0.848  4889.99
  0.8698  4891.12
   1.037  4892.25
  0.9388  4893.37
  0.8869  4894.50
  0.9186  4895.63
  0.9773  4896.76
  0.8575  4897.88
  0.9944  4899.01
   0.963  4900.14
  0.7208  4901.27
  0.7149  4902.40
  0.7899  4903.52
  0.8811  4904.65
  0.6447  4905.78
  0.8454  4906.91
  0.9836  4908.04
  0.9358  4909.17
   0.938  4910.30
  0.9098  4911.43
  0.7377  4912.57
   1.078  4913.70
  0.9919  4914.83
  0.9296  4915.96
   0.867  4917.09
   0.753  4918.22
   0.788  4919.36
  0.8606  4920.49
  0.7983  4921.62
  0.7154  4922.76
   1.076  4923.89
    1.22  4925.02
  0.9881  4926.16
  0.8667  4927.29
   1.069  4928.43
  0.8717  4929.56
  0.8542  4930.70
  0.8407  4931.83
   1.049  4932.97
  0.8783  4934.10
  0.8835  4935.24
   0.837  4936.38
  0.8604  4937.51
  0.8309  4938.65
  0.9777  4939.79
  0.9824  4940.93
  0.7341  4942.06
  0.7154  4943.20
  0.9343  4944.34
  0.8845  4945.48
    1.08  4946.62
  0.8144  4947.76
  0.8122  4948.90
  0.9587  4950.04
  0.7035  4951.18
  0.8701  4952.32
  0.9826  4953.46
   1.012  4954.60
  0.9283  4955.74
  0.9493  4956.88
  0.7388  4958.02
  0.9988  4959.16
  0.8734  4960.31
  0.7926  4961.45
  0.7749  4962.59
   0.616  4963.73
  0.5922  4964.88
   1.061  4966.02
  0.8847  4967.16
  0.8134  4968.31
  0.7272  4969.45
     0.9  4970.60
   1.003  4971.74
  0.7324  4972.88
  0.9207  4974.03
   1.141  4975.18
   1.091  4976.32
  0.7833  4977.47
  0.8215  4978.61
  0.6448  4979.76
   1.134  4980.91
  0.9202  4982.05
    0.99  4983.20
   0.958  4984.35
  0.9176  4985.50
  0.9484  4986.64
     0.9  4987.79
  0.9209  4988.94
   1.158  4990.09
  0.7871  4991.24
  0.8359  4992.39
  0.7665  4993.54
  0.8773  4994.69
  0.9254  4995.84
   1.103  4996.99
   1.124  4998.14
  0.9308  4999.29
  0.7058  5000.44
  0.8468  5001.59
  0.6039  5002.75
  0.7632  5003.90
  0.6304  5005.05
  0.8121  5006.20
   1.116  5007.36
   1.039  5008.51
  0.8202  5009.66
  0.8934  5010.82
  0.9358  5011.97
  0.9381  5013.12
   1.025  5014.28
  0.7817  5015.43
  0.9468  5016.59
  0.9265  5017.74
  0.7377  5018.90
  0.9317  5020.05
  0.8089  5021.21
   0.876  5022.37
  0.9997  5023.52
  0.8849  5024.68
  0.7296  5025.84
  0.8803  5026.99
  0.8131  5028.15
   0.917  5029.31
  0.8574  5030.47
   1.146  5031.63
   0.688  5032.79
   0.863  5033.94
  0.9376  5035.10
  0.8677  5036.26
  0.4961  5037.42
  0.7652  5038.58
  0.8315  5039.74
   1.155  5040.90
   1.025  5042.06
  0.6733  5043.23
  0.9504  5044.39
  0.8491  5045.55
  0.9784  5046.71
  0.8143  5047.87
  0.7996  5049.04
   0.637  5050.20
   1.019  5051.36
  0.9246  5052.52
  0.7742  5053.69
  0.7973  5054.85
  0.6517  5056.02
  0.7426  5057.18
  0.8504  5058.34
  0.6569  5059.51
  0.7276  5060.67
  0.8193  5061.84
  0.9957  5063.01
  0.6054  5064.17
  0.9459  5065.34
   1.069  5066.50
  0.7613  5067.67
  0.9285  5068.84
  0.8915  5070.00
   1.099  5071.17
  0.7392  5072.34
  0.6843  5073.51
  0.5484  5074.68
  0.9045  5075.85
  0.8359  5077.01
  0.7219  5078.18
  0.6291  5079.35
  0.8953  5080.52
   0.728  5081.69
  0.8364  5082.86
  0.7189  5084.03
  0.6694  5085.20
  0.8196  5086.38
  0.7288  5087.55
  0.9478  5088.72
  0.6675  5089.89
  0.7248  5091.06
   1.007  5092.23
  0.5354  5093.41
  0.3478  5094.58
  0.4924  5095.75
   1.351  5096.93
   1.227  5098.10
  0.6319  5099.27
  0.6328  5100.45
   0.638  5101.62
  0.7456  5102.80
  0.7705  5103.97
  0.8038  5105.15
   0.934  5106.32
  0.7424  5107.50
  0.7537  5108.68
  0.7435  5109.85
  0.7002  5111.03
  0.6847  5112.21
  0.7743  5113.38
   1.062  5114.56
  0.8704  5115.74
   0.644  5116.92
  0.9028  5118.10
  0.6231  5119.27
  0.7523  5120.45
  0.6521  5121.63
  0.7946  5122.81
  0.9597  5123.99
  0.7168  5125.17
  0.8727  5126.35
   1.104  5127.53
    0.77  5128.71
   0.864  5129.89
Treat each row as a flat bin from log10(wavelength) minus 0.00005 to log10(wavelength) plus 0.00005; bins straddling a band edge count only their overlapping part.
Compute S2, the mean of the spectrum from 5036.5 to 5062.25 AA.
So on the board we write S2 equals 0.816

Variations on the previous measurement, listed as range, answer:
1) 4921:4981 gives 0.885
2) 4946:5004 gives 0.886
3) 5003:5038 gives 0.866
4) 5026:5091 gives 0.822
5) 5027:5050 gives 0.861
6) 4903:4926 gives 0.889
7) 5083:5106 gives 0.765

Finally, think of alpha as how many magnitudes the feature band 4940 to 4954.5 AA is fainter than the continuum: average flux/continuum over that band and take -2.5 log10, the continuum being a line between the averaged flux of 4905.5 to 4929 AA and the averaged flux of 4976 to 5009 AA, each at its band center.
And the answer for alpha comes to 0.03 mag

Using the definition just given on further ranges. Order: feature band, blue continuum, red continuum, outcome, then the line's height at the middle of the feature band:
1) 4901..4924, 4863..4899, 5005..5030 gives 0.10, 0.933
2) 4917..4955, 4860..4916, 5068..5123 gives 0.00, 0.895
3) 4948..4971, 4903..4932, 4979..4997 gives 0.07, 0.908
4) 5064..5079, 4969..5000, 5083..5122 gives -0.03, 0.809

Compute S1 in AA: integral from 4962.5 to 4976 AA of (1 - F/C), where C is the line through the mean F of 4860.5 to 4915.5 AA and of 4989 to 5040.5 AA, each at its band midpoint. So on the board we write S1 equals 0.6 AA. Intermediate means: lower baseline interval 0.93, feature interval 0.854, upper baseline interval 0.872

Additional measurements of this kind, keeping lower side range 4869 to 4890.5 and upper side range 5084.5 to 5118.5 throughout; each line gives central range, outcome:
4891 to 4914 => 1.0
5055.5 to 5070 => -0.2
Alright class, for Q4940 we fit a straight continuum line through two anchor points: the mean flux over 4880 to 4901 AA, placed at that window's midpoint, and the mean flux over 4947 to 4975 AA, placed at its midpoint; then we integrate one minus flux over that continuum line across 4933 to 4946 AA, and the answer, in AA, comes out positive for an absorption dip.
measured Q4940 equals 0.2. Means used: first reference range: 0.946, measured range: 0.873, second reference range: 0.858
